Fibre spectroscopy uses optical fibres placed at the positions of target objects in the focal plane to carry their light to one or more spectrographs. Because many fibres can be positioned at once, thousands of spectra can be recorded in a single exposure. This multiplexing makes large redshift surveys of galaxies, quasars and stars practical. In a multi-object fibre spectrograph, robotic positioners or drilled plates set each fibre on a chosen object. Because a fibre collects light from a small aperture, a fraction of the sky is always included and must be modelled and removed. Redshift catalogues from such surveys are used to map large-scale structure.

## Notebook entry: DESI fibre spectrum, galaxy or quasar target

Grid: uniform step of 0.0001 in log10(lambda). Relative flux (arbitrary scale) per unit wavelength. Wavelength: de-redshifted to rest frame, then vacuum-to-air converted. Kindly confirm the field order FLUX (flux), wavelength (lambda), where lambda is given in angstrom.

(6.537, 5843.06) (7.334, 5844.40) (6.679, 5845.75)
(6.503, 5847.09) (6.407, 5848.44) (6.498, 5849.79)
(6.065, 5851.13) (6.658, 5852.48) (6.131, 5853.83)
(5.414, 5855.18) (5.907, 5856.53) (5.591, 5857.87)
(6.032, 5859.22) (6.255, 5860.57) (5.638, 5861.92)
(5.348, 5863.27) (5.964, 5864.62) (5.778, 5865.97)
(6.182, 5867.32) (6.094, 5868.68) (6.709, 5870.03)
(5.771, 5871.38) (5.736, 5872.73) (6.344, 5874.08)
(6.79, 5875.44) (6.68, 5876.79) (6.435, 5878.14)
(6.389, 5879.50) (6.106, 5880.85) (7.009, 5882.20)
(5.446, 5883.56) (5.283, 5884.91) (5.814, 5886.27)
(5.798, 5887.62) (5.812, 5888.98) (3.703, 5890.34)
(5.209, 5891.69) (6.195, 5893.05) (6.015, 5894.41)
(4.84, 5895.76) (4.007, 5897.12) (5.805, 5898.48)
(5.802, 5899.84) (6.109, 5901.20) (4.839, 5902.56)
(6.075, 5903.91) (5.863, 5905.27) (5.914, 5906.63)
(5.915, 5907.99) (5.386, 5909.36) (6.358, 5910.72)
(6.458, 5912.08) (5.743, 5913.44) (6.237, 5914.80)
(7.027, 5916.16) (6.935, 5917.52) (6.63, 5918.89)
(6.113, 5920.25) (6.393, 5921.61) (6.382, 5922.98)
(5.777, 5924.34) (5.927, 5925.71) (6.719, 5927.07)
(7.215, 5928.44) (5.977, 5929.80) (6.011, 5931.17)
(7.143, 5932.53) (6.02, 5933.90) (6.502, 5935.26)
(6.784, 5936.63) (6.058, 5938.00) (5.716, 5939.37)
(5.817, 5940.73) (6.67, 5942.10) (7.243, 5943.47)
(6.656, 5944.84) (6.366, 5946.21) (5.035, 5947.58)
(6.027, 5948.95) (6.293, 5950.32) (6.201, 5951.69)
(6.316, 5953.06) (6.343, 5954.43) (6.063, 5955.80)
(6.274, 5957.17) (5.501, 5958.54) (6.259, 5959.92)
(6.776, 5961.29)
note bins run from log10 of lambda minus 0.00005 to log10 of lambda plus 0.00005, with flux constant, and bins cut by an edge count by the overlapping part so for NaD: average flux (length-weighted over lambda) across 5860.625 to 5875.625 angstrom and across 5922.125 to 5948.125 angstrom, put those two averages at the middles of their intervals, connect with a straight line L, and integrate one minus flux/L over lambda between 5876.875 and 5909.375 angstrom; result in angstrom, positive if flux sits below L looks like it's 2.4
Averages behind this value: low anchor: 6.01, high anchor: 6.32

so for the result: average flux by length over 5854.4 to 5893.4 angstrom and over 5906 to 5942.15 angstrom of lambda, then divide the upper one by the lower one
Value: 1.1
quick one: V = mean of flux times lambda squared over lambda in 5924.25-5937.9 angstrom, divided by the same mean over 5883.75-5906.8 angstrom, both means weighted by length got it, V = 1.2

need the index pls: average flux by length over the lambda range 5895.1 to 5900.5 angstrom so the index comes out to 5.11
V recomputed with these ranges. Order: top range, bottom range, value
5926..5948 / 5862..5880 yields 1.06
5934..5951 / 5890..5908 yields 1.16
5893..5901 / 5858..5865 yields 0.94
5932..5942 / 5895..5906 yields 1.17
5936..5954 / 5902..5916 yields 1.07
